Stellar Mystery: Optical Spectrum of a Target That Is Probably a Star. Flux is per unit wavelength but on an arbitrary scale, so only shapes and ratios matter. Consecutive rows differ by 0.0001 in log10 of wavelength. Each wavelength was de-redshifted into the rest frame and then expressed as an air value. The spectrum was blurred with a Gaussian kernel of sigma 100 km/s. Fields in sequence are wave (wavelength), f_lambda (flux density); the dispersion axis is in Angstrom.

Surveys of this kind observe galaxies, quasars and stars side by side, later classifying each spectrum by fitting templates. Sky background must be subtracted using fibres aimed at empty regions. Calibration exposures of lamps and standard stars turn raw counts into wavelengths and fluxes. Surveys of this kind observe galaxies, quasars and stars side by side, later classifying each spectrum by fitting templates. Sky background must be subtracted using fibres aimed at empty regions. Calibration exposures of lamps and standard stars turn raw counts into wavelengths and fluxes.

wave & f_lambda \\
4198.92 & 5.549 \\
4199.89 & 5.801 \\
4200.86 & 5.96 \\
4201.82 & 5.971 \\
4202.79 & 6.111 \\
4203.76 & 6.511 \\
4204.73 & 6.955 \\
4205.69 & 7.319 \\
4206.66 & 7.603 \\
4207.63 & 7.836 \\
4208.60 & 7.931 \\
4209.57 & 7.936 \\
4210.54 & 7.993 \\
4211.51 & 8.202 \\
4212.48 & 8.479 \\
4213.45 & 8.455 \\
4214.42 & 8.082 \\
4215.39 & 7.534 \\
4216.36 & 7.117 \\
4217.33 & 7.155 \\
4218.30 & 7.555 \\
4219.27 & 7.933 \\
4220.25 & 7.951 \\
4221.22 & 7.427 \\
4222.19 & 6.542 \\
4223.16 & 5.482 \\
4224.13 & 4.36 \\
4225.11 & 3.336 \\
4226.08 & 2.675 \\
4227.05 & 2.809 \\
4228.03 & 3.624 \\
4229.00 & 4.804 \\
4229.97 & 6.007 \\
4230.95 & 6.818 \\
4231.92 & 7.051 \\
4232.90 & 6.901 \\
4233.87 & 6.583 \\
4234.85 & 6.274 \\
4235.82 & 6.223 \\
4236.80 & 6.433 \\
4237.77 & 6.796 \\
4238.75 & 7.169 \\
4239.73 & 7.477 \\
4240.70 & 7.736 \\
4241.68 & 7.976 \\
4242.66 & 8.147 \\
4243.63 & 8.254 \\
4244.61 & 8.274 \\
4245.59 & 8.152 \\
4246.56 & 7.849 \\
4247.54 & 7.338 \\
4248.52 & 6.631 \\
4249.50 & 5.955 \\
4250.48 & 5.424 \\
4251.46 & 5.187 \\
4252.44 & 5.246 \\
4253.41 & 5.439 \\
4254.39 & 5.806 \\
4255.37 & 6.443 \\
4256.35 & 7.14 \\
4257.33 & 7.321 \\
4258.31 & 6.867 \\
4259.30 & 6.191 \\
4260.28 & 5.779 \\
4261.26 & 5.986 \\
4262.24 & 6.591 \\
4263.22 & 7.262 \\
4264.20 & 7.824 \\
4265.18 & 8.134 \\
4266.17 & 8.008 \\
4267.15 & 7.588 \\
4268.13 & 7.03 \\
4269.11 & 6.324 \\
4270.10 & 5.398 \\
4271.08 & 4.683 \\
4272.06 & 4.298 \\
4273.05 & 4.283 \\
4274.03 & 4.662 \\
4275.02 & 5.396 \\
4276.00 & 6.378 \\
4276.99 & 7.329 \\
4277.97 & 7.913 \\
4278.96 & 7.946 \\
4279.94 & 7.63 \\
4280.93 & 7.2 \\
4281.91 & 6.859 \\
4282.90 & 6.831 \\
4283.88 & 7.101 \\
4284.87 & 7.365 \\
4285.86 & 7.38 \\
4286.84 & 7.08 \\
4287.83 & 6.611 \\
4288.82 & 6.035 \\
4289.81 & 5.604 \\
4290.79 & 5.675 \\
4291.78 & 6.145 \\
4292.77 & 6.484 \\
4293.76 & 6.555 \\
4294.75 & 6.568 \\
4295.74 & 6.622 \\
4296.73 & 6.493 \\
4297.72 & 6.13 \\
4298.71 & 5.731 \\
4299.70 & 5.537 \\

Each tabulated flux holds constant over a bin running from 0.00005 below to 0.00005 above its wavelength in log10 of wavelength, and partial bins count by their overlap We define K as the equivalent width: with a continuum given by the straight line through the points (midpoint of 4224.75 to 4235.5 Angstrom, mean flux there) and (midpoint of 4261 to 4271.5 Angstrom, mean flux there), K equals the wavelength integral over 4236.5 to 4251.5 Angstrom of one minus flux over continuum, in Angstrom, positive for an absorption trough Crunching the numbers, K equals -3.7 Angstrom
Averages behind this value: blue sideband 5.21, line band 7.24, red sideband 6.84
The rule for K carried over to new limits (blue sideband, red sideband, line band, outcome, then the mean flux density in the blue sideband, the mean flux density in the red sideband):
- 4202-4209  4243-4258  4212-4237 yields 2.39 Angstrom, 7.12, 6.72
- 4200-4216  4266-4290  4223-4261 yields 3.75 Angstrom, 7.39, 6.51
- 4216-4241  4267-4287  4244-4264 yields -0.79 Angstrom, 6.15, 6.48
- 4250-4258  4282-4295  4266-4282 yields -0.04 Angstrom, 6.03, 6.58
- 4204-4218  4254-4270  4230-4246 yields 0.08 Angstrom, 7.74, 6.86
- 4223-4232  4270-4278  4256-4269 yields -4.42 Angstrom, 4.56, 5.47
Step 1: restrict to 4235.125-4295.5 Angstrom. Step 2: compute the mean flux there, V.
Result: 6.68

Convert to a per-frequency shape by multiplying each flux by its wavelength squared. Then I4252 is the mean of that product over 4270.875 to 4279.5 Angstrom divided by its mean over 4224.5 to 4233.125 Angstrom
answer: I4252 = 1.26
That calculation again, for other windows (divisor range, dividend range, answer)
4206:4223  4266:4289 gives 0.88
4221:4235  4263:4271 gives 1.35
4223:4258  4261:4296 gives 1.07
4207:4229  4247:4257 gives 0.94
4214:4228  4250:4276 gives 1.04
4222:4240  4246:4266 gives 1.18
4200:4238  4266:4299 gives 1.01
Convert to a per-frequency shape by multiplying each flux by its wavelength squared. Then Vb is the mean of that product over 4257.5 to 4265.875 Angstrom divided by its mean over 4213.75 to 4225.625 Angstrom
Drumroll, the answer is 1.0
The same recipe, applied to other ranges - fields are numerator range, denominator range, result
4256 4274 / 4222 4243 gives 1.10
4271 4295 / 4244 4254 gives 1.00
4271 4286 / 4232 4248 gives 0.90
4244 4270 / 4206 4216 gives 0.86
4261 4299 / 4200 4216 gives 0.92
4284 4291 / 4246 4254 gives 1.09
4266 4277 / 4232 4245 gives 0.82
